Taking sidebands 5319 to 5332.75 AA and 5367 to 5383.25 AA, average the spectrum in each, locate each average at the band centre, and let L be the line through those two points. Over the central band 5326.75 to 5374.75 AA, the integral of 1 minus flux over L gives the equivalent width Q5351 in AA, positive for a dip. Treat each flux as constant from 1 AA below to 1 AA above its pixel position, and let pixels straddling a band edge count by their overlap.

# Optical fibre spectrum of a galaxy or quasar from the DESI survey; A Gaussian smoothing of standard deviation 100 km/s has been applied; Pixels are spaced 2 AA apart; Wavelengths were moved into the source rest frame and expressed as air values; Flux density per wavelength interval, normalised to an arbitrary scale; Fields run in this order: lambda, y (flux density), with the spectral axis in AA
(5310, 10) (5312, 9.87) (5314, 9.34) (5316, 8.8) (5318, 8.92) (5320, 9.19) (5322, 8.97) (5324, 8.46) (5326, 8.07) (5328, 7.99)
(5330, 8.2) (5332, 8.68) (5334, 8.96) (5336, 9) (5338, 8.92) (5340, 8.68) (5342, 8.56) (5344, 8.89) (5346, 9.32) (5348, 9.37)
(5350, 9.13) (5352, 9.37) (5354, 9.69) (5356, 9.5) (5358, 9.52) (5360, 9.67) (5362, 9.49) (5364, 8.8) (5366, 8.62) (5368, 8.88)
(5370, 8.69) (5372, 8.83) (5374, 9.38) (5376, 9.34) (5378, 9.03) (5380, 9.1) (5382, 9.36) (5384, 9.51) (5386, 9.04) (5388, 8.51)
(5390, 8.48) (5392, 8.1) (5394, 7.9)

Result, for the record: -1.10 AA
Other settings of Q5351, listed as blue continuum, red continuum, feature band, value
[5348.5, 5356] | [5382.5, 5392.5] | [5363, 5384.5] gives 0.0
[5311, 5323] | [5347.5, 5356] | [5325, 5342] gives 1.3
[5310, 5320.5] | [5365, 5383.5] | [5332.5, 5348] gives 0.4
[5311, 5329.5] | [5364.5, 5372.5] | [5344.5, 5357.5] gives -0.9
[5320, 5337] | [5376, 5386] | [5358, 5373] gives 0.0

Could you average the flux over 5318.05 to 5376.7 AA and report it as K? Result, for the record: 8.97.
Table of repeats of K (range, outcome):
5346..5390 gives 9.17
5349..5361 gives 9.48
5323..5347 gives 8.64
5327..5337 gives 8.57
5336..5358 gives 9.15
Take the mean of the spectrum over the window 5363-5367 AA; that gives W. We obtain 8.71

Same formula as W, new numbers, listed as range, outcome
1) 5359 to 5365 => 9.32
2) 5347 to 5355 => 9.39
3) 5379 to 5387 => 9.25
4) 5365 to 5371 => 8.73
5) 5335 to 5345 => 8.81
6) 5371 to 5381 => 9.14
